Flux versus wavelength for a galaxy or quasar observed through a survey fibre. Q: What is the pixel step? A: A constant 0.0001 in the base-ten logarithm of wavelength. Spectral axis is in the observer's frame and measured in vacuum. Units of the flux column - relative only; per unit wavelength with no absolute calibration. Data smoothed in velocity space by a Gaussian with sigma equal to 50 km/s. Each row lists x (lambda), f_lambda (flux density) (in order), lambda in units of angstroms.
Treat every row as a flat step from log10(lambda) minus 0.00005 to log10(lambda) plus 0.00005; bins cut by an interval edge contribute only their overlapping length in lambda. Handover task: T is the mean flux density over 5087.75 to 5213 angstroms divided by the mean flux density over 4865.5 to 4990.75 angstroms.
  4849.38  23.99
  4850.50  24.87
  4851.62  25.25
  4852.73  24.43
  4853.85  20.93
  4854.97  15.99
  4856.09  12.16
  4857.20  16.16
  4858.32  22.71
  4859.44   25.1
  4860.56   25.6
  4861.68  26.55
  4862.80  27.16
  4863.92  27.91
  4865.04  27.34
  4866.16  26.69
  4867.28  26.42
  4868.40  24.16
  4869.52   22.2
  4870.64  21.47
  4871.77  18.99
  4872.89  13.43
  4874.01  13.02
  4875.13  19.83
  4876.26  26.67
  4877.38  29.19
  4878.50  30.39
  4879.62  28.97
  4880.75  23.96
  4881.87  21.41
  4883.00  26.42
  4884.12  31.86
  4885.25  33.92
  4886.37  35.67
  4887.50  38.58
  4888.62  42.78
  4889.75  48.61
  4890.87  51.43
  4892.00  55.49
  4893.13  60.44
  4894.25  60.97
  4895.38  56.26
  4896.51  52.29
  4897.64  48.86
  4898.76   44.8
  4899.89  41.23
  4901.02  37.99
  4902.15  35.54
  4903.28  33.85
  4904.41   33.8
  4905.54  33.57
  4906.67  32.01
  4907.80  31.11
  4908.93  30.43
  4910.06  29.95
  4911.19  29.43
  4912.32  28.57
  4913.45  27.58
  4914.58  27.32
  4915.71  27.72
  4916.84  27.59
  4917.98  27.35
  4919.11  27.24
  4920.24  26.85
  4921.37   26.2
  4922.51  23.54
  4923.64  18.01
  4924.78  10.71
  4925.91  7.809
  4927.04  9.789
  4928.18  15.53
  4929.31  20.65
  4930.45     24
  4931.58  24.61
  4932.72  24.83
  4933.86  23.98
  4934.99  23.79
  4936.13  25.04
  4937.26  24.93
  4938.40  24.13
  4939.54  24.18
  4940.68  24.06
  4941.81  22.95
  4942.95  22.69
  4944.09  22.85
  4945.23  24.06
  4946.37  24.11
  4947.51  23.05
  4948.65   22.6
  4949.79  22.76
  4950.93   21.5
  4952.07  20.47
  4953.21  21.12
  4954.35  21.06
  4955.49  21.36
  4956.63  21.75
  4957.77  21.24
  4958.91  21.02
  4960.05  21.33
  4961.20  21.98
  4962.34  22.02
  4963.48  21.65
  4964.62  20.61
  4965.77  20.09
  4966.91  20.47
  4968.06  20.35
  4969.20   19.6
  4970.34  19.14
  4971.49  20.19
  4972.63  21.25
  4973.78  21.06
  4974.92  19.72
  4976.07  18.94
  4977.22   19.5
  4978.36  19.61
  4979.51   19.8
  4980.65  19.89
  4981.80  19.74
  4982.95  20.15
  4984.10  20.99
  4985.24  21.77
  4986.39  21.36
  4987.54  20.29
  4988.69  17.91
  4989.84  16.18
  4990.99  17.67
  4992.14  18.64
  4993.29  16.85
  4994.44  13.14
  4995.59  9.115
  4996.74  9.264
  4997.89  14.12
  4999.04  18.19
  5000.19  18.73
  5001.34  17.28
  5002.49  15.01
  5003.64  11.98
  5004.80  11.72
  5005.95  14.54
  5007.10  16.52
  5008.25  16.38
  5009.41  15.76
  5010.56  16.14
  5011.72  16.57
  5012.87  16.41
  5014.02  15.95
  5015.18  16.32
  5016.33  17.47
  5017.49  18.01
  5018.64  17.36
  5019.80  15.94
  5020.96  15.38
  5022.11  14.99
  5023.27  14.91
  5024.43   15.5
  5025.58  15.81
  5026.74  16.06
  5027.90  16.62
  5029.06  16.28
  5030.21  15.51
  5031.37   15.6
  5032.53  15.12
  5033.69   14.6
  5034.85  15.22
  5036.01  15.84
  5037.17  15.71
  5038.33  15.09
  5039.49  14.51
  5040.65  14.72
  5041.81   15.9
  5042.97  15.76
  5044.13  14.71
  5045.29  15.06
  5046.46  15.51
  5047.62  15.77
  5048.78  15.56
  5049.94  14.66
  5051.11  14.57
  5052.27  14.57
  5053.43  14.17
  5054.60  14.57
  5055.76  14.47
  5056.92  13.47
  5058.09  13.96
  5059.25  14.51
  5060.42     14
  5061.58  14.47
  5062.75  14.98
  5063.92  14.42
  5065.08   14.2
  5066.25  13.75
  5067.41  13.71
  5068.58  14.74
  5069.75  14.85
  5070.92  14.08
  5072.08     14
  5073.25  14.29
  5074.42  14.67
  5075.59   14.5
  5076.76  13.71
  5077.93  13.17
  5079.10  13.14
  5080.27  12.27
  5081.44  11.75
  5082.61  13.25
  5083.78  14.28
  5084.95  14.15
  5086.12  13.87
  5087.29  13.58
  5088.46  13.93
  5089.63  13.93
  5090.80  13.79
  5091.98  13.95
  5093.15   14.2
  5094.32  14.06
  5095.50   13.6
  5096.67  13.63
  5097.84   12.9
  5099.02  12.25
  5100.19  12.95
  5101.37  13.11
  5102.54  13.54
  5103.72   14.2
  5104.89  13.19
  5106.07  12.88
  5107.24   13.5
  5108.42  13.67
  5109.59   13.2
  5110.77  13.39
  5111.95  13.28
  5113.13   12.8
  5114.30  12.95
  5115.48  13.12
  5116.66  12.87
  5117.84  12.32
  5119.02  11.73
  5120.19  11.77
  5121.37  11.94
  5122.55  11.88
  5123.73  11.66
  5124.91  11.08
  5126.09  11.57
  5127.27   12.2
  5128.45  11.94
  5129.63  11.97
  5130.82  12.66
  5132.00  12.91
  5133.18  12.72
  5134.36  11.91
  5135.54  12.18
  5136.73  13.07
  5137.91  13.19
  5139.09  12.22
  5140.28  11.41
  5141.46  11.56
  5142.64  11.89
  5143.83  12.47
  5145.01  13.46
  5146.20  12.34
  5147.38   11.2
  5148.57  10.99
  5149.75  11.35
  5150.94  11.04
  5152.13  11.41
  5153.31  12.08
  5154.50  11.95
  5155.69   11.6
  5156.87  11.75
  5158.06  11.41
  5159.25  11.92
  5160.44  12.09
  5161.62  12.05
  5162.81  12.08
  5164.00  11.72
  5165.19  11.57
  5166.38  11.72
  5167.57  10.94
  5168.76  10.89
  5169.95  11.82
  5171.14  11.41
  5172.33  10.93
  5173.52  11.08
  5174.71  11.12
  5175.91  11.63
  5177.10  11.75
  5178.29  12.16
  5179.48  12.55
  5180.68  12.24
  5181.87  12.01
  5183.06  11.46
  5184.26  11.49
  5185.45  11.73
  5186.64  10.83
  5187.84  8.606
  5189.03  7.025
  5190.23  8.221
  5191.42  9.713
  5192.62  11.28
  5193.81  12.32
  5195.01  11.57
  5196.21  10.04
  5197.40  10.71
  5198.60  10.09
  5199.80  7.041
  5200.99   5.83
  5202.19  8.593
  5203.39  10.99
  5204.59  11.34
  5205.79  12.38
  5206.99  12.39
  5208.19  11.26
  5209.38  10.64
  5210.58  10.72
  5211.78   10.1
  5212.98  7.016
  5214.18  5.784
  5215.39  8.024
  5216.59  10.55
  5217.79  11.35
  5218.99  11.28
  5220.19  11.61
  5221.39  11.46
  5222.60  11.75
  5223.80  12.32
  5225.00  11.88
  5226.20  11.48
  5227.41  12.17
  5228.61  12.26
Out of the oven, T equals 0.45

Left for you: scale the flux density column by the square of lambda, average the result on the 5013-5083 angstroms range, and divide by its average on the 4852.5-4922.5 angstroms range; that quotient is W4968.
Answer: 0.5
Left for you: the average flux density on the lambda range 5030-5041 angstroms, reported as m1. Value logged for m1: 15.2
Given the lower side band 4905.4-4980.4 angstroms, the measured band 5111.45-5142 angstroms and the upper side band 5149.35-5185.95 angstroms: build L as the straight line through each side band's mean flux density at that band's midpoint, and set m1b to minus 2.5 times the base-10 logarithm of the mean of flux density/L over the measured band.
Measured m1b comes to 0.12 mag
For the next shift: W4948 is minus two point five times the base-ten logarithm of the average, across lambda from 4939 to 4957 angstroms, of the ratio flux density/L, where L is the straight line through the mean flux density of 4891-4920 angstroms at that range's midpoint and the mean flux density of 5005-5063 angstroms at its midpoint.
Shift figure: 0.32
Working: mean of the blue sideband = 37.7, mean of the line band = 22.5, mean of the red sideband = 15.4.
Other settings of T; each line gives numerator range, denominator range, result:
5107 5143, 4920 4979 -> 0.58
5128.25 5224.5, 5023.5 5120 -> 0.79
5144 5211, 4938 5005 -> 0.56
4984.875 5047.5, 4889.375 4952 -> 0.53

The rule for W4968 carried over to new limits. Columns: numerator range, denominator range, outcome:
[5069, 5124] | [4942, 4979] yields 0.66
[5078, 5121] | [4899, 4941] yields 0.54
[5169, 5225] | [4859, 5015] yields 0.48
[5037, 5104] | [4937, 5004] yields 0.74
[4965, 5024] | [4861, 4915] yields 0.55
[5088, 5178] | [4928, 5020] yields 0.67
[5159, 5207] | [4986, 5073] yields 0.75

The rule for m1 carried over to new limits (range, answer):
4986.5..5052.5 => 15.6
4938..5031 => 18.7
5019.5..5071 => 15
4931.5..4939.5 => 24.4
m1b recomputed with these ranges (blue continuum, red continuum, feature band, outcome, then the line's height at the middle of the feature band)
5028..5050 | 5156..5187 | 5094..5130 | 0.05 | 13.3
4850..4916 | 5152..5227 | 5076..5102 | 0.29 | 17.5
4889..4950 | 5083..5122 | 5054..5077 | 0.17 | 16.7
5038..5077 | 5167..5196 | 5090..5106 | 0.00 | 13.4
